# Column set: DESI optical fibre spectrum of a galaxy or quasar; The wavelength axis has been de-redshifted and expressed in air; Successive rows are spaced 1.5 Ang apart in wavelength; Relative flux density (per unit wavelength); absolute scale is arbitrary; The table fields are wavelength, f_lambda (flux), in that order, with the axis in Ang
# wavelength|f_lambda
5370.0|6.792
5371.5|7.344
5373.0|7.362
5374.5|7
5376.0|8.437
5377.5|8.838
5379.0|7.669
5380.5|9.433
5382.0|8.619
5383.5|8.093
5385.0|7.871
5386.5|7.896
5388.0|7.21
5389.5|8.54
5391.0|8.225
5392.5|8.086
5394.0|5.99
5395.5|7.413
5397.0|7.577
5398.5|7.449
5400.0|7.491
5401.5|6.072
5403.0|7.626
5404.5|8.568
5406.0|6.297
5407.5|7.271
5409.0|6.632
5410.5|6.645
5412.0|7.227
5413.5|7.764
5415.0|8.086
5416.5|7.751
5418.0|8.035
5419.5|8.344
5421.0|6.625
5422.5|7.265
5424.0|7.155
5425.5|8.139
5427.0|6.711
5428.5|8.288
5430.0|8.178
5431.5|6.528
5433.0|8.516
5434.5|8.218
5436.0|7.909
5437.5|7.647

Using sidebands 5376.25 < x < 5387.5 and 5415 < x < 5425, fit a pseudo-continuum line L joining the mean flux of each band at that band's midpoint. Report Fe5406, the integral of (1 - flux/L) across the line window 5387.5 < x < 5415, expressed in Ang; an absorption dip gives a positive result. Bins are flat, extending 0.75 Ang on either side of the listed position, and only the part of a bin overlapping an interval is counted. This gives 2.0 Ang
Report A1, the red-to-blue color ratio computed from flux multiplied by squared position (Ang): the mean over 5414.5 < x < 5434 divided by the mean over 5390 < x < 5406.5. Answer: 1.05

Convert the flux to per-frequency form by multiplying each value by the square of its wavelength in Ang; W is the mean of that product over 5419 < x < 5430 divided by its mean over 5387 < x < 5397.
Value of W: 1.00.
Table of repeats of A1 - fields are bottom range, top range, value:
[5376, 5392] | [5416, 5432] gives 0.93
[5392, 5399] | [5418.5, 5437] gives 1.07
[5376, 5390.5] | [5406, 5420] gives 0.91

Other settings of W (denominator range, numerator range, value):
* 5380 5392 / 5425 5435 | 0.96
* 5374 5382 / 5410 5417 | 0.91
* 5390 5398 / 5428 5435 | 1.07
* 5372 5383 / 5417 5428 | 0.93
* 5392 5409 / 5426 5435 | 1.08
